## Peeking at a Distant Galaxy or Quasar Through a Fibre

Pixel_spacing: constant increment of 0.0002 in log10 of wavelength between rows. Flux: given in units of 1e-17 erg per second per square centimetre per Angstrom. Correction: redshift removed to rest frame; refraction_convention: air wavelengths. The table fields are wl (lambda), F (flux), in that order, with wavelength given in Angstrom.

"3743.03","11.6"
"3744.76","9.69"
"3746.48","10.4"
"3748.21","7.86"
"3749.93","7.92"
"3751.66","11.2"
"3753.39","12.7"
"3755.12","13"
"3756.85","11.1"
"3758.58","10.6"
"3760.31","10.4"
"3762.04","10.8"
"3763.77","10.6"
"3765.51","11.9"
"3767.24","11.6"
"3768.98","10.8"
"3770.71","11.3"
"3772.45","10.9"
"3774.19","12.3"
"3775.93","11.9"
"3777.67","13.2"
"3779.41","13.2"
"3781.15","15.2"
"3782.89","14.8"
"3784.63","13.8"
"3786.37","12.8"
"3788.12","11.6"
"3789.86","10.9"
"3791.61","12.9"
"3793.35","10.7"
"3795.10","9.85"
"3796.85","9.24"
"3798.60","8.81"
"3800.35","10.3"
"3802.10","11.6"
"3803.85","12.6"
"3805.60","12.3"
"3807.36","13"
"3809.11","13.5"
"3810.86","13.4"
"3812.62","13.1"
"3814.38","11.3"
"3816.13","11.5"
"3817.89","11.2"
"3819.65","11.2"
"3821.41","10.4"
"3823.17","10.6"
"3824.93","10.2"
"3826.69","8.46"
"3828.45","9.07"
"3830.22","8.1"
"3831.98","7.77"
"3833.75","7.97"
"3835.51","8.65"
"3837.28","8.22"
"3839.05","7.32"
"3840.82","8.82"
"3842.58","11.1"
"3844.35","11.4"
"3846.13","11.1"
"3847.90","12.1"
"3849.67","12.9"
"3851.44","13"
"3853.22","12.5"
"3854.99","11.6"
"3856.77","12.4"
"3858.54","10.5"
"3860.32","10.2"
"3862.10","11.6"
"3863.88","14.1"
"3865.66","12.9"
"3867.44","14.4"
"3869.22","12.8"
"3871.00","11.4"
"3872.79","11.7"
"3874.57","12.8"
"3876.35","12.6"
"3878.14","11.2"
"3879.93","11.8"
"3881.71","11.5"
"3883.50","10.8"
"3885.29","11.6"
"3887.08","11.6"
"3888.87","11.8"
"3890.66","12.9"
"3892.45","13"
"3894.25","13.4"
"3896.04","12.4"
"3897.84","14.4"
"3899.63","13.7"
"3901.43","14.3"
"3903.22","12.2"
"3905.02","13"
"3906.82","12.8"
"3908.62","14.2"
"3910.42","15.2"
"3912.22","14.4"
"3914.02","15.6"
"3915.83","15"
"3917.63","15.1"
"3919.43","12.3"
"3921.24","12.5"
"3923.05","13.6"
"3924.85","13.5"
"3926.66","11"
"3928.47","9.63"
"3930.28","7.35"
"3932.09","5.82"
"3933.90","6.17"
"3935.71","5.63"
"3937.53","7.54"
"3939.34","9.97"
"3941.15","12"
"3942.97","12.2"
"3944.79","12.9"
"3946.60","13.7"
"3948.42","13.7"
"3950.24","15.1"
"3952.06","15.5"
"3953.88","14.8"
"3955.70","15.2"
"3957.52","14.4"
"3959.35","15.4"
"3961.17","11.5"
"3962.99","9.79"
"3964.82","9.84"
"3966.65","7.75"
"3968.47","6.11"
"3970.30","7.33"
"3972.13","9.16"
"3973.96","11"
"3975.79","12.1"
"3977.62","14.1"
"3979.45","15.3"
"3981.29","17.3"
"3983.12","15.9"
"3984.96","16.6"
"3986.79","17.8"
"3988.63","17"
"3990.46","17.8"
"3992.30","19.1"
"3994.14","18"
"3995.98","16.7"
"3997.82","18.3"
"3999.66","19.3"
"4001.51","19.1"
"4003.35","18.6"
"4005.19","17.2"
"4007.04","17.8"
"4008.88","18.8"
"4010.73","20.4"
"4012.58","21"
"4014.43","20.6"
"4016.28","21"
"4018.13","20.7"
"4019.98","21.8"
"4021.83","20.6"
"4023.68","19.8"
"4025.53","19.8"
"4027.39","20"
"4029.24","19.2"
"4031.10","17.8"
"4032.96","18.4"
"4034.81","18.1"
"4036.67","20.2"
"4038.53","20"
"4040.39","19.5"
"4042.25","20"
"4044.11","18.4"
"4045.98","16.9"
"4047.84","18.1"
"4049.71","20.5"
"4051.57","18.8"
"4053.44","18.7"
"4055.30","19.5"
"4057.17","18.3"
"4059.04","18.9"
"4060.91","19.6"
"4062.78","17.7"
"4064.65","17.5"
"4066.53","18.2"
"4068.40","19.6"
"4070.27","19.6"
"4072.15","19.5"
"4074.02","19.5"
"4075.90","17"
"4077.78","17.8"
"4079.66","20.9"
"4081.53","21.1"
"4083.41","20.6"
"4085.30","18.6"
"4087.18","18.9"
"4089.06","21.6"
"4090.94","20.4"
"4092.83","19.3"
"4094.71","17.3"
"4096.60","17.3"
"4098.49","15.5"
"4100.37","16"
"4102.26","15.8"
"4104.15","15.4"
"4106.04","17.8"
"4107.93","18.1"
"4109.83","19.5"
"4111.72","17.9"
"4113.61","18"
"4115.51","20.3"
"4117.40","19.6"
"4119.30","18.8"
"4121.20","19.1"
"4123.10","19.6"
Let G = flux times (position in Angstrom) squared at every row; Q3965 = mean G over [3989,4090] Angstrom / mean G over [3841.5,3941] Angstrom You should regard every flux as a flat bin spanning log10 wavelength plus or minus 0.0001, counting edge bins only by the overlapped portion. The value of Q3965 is 1.7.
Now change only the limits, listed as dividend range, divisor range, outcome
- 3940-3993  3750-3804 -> 1.27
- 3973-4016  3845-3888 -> 1.55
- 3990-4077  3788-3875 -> 1.90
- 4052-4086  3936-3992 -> 1.55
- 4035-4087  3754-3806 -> 1.88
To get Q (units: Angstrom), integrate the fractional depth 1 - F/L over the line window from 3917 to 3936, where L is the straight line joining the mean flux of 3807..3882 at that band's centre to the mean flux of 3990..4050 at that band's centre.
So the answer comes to 5.8 Angstrom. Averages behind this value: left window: 11.2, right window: 19.2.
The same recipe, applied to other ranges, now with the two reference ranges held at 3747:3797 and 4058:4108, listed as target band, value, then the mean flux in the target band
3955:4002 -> 5.7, 14.3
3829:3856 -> 6.2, 10.2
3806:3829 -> 2.2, 11.4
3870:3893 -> 3.5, 11.9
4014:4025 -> -2.3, 20.7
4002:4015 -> -1.8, 19.2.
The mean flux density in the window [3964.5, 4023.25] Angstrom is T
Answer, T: 16.5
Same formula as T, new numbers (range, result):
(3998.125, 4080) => 19.2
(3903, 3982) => 12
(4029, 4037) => 18.6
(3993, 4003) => 18.3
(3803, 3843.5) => 10.4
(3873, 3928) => 13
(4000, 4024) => 19.8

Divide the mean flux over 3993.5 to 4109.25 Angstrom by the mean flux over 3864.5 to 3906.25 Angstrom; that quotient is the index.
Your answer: 1.51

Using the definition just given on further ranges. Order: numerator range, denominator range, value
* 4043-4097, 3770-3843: 1.72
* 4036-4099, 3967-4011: 1.21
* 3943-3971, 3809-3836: 1.18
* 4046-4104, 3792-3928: 1.58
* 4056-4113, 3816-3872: 1.71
